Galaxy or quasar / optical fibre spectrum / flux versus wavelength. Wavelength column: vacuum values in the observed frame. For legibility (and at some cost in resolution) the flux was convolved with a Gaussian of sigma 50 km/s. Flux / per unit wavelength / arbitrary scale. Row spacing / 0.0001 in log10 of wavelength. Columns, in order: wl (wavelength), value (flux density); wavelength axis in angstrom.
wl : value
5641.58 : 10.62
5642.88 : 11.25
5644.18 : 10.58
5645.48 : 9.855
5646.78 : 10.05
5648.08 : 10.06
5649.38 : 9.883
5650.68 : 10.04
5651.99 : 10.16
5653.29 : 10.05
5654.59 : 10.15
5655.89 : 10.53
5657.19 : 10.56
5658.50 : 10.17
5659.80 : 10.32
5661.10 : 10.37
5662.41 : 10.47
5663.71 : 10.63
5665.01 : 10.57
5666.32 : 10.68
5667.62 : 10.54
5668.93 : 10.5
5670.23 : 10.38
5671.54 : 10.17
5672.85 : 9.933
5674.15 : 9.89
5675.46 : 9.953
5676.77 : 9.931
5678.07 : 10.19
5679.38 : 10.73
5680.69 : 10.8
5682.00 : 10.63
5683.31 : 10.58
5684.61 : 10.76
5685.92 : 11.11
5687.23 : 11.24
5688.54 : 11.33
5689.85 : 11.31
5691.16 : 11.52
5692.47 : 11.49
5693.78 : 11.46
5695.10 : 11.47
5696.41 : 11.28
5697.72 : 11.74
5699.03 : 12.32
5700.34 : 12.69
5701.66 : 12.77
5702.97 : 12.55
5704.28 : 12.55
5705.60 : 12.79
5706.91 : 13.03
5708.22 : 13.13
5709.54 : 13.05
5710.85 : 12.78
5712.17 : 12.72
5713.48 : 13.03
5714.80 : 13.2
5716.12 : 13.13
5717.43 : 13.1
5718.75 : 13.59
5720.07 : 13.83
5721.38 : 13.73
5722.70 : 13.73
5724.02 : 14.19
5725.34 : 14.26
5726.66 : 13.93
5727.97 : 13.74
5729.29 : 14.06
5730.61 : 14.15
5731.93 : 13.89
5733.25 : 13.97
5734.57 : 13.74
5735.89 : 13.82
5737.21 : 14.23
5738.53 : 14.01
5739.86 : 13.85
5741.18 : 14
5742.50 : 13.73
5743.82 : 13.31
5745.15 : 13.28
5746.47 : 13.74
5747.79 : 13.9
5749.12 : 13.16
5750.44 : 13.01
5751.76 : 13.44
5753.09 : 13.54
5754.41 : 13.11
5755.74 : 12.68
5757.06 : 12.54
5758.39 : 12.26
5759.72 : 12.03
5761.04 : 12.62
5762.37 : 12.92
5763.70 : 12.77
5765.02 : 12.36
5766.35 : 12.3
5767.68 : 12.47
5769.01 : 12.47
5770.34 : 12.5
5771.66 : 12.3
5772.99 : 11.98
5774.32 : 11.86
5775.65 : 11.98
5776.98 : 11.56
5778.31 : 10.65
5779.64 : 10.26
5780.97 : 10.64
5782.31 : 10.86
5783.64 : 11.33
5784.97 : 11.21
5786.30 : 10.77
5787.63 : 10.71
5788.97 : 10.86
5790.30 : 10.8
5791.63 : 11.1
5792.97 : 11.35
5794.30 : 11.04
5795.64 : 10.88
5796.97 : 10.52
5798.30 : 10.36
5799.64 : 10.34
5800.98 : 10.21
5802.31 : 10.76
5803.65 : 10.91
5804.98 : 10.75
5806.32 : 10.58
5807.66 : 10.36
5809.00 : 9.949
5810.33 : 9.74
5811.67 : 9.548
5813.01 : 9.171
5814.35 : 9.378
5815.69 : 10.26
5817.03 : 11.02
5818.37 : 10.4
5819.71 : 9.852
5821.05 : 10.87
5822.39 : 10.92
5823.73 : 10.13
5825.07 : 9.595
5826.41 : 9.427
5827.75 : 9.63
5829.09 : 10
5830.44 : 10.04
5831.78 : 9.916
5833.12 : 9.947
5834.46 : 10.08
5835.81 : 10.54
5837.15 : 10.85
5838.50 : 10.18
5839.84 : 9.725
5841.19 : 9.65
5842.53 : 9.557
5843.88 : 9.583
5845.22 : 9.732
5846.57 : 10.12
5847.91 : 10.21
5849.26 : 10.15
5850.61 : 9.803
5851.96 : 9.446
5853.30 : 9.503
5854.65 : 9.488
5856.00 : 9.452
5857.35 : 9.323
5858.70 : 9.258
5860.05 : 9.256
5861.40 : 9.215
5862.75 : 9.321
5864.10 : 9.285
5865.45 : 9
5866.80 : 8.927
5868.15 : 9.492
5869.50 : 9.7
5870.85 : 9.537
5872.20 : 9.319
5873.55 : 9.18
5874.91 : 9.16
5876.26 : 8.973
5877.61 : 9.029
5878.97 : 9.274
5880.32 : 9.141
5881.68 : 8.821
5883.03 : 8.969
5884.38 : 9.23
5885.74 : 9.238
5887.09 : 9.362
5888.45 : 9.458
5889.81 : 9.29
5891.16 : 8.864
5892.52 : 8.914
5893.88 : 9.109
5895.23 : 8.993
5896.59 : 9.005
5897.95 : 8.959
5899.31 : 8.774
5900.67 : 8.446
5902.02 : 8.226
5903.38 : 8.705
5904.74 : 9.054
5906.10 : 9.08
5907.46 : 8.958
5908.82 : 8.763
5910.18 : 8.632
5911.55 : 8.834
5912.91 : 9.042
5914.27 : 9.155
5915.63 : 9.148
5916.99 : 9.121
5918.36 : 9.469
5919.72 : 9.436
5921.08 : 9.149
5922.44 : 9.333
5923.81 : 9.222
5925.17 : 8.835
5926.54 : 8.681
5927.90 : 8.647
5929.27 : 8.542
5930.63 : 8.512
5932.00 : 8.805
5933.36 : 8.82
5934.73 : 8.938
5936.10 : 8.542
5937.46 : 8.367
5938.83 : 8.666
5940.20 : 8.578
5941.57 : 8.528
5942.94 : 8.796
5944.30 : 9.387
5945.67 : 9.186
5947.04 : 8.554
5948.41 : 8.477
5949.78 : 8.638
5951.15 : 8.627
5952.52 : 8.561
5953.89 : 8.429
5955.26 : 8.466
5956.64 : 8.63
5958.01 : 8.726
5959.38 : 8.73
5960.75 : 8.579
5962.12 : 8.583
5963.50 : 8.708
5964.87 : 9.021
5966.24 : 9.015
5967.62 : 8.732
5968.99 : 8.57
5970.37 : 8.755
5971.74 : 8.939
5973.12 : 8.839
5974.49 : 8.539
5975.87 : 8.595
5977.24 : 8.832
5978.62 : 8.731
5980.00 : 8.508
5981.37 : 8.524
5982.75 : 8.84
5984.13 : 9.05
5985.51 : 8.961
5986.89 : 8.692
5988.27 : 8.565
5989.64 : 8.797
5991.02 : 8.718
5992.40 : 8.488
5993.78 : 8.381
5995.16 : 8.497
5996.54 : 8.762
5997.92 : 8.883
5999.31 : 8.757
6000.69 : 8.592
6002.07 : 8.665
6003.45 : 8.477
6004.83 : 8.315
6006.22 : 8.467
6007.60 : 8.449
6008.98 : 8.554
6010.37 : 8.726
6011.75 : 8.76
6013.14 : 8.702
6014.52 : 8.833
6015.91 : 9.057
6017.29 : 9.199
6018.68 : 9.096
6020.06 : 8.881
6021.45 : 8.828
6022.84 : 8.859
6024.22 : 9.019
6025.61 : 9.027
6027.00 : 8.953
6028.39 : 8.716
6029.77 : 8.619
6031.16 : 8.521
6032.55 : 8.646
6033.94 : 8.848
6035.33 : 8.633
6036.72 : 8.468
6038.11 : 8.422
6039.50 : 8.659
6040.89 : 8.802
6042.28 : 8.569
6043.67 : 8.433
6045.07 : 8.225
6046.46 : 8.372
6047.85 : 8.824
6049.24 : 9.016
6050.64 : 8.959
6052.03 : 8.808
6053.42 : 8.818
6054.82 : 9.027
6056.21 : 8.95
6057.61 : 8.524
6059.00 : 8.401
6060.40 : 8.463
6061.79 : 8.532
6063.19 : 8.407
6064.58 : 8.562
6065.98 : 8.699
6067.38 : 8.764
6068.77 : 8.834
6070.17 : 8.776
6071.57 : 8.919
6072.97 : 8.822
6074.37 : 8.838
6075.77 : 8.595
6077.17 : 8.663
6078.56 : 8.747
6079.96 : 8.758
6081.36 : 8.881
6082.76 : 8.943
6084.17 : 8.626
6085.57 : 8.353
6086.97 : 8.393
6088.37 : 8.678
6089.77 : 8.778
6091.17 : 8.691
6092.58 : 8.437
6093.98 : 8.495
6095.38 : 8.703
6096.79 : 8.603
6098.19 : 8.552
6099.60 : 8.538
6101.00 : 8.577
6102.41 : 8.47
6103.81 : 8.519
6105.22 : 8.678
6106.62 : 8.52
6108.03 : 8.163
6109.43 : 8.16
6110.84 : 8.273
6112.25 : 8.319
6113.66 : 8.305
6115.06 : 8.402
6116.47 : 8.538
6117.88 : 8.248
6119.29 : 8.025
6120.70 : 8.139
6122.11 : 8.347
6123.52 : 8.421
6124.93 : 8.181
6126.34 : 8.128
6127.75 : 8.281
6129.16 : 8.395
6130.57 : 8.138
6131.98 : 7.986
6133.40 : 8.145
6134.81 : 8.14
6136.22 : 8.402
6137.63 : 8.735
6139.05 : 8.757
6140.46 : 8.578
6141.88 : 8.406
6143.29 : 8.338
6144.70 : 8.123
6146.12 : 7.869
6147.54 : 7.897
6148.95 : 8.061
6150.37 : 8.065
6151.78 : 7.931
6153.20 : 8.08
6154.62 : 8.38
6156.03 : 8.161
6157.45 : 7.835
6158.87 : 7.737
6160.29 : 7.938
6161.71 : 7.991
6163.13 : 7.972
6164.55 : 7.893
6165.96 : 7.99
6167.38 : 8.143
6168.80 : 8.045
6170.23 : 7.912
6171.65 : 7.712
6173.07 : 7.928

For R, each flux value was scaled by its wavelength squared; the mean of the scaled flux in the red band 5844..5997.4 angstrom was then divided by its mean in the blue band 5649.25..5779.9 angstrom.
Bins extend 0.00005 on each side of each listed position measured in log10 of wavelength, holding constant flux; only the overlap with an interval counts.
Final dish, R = 0.8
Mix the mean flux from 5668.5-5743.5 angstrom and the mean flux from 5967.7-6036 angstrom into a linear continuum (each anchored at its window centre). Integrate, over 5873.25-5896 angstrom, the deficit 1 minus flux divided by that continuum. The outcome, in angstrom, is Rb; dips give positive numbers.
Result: 2.38 angstrom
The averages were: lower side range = 12.4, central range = 9.12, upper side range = 8.73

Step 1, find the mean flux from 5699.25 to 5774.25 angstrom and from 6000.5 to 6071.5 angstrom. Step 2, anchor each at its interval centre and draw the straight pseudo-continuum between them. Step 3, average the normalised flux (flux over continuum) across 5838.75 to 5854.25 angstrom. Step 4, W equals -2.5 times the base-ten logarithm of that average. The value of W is 0.18 mag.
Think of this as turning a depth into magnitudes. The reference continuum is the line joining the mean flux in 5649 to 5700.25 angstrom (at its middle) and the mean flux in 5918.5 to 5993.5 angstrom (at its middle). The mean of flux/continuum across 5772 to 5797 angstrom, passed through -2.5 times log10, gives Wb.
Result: -0.120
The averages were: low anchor 10.7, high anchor 8.75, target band 11.1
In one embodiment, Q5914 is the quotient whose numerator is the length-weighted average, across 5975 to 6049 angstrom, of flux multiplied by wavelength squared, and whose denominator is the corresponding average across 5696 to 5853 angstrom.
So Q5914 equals 0.8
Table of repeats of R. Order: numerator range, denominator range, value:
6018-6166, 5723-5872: 0.84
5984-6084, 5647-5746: 0.82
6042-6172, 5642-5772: 0.80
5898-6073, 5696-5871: 0.82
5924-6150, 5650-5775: 0.79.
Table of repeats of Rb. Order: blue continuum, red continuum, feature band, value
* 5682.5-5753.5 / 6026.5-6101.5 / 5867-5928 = 9.47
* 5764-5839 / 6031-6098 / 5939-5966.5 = 2.41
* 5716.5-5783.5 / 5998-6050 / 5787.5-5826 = 5.36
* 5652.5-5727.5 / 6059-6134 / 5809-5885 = 5.59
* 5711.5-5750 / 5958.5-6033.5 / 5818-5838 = 2.91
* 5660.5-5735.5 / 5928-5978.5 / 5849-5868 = 1.08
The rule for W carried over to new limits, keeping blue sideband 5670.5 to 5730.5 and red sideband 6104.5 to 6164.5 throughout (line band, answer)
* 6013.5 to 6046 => 0.05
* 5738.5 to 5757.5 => -0.15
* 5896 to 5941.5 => 0.15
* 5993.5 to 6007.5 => 0.10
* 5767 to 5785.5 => -0.01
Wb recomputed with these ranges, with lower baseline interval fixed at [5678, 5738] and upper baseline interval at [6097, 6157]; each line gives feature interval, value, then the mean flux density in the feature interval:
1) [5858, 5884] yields 0.19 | 9.21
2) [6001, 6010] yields 0.13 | 8.5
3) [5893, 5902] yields 0.20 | 8.84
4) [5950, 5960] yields 0.17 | 8.59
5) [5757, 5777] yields -0.03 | 12.3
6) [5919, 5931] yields 0.16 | 8.95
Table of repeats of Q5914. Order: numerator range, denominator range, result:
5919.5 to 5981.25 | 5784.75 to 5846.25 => 0.89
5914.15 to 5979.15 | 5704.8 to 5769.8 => 0.71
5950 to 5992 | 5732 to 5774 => 0.72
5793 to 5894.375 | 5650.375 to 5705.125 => 0.95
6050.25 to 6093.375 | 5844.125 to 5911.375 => 1.01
